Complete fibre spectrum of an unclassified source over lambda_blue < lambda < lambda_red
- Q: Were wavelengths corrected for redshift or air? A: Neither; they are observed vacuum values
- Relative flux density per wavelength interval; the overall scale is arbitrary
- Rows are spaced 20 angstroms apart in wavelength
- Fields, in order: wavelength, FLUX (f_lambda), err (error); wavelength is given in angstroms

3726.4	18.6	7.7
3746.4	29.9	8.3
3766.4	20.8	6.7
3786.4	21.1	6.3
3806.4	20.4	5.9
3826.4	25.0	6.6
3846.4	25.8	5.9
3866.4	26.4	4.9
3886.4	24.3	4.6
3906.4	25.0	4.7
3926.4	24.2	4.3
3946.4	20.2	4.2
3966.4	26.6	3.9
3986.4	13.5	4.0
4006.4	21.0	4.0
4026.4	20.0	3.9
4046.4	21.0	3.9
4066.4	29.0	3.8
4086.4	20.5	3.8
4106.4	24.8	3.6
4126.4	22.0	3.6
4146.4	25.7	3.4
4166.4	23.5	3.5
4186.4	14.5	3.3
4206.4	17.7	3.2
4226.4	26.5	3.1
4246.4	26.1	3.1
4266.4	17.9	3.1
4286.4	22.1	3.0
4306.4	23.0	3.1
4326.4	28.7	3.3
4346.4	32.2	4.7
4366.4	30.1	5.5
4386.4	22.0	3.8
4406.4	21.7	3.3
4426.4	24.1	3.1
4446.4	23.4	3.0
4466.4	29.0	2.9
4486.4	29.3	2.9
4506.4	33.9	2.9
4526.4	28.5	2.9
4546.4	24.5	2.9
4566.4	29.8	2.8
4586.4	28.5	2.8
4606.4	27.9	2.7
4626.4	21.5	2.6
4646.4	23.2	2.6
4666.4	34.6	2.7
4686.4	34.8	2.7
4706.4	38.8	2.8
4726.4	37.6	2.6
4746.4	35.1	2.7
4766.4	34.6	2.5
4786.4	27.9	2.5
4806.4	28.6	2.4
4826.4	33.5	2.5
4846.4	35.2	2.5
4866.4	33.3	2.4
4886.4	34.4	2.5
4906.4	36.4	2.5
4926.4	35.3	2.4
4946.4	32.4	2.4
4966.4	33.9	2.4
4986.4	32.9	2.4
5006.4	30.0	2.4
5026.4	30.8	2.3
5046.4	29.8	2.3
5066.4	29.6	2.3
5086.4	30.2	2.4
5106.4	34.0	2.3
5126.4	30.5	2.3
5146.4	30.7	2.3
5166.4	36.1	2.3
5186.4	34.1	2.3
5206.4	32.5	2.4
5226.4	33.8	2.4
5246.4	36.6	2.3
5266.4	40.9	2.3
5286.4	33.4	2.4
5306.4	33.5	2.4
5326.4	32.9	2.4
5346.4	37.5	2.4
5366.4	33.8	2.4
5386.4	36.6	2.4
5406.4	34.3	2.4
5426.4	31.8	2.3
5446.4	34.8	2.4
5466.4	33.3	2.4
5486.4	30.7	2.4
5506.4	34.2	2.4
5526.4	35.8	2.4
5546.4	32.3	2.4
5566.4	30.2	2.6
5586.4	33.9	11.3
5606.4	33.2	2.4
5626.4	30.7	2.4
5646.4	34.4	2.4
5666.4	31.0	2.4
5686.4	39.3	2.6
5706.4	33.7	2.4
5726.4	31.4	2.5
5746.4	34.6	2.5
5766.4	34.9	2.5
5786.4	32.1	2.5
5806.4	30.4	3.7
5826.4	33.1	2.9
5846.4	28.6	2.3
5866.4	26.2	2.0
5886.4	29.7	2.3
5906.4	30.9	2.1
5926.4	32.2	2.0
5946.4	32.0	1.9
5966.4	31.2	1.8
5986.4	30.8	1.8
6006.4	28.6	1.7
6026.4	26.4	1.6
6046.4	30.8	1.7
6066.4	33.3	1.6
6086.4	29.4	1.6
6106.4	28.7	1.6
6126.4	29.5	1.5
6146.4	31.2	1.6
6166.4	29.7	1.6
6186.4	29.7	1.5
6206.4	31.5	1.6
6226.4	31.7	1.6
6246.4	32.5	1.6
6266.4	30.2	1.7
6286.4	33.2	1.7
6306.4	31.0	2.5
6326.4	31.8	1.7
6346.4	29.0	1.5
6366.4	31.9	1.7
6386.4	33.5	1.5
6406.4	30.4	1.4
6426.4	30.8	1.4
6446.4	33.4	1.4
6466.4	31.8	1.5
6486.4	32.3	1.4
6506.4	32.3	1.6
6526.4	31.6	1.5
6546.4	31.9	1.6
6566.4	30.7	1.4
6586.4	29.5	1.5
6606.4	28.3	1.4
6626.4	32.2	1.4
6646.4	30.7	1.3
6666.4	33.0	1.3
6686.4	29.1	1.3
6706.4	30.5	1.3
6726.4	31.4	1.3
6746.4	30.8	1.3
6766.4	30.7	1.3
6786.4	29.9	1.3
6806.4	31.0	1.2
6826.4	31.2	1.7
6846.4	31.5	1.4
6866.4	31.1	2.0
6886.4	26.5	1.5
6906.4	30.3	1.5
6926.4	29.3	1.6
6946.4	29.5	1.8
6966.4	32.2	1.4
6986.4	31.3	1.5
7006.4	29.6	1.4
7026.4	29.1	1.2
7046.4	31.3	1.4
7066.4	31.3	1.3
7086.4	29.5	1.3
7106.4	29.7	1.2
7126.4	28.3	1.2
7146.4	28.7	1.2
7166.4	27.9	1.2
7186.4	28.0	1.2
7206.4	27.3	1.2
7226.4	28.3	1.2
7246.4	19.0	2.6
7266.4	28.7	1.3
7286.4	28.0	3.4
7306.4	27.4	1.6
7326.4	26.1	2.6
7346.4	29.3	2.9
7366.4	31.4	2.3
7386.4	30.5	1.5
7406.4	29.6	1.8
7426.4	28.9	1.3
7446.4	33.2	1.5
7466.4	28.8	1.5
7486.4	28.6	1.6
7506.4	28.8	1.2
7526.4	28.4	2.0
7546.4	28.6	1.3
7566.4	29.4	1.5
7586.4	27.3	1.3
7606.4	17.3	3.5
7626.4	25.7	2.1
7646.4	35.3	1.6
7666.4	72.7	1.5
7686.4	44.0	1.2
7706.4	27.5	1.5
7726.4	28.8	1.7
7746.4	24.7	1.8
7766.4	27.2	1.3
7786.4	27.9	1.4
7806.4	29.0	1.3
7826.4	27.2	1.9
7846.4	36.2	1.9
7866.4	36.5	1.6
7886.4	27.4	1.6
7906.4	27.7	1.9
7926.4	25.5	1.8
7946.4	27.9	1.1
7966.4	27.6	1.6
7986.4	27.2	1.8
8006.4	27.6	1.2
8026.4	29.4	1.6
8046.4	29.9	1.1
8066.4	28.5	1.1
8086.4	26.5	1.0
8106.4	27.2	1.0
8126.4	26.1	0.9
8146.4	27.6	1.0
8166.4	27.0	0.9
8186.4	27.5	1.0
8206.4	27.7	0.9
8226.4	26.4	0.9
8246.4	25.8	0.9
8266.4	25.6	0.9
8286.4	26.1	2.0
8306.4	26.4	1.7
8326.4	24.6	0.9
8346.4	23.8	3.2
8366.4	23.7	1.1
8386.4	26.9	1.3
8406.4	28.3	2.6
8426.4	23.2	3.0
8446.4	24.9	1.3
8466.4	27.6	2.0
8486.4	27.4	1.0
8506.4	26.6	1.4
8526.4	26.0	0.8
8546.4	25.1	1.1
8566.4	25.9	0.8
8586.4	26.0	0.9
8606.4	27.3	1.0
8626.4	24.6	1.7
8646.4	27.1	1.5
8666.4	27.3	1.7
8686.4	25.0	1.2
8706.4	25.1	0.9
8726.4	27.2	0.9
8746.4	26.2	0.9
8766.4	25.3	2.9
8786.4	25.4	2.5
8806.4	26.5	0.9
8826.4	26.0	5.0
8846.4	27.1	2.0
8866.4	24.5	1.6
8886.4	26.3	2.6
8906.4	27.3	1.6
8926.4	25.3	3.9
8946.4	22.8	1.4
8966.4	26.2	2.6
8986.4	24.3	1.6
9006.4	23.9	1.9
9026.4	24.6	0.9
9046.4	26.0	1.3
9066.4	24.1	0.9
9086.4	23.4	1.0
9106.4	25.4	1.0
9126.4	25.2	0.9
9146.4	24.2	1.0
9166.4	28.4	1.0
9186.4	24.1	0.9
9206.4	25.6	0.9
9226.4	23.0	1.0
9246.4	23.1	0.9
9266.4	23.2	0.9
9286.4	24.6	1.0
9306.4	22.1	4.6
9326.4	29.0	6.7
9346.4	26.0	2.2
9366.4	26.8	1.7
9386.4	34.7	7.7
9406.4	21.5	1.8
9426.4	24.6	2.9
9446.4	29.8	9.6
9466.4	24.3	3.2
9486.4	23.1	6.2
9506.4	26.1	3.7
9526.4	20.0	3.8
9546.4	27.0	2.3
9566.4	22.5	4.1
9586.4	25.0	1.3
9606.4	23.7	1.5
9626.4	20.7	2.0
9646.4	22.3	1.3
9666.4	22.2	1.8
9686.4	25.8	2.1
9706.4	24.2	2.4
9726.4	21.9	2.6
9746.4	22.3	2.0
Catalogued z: 0.17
